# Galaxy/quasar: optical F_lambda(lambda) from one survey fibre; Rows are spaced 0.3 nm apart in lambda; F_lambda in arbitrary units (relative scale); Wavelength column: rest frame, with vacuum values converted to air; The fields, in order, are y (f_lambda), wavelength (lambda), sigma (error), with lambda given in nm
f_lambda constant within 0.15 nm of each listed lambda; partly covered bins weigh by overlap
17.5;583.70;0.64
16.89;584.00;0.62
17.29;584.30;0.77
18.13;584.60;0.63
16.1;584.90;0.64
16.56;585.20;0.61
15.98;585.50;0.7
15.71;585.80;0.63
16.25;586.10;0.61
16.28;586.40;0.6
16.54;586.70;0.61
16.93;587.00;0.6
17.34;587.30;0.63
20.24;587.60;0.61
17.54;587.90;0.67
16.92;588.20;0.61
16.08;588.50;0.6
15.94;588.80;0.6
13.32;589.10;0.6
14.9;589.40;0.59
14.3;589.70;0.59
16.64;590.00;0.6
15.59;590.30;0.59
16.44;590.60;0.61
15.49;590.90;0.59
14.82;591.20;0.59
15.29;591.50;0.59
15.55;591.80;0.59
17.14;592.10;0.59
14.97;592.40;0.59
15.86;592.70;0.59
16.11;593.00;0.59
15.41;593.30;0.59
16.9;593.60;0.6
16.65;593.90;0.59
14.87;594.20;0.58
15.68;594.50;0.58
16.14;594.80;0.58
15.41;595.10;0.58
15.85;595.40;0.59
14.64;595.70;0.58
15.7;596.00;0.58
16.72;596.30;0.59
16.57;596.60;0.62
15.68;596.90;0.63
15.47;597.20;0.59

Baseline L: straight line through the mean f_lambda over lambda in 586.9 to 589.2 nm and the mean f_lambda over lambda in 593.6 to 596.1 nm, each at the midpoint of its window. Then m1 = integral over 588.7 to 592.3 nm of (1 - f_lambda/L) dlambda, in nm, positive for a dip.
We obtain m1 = 0.22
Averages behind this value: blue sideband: 16.9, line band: 15.4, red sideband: 15.7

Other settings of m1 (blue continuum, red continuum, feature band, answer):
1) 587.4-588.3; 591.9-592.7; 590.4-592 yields 0.094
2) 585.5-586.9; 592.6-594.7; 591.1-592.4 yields 0.028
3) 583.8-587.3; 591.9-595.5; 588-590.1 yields 0.112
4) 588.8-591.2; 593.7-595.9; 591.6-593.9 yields -0.081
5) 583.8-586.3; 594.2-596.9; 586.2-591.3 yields 0.038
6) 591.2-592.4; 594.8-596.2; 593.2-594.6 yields -0.028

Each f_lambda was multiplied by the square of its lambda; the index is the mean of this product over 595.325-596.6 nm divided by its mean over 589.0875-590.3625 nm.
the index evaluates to 1.1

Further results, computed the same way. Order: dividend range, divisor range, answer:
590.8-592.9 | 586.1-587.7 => 0.92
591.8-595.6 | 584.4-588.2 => 0.96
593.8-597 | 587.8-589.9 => 1.04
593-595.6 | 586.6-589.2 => 0.96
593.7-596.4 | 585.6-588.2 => 0.95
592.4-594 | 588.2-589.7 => 1.07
